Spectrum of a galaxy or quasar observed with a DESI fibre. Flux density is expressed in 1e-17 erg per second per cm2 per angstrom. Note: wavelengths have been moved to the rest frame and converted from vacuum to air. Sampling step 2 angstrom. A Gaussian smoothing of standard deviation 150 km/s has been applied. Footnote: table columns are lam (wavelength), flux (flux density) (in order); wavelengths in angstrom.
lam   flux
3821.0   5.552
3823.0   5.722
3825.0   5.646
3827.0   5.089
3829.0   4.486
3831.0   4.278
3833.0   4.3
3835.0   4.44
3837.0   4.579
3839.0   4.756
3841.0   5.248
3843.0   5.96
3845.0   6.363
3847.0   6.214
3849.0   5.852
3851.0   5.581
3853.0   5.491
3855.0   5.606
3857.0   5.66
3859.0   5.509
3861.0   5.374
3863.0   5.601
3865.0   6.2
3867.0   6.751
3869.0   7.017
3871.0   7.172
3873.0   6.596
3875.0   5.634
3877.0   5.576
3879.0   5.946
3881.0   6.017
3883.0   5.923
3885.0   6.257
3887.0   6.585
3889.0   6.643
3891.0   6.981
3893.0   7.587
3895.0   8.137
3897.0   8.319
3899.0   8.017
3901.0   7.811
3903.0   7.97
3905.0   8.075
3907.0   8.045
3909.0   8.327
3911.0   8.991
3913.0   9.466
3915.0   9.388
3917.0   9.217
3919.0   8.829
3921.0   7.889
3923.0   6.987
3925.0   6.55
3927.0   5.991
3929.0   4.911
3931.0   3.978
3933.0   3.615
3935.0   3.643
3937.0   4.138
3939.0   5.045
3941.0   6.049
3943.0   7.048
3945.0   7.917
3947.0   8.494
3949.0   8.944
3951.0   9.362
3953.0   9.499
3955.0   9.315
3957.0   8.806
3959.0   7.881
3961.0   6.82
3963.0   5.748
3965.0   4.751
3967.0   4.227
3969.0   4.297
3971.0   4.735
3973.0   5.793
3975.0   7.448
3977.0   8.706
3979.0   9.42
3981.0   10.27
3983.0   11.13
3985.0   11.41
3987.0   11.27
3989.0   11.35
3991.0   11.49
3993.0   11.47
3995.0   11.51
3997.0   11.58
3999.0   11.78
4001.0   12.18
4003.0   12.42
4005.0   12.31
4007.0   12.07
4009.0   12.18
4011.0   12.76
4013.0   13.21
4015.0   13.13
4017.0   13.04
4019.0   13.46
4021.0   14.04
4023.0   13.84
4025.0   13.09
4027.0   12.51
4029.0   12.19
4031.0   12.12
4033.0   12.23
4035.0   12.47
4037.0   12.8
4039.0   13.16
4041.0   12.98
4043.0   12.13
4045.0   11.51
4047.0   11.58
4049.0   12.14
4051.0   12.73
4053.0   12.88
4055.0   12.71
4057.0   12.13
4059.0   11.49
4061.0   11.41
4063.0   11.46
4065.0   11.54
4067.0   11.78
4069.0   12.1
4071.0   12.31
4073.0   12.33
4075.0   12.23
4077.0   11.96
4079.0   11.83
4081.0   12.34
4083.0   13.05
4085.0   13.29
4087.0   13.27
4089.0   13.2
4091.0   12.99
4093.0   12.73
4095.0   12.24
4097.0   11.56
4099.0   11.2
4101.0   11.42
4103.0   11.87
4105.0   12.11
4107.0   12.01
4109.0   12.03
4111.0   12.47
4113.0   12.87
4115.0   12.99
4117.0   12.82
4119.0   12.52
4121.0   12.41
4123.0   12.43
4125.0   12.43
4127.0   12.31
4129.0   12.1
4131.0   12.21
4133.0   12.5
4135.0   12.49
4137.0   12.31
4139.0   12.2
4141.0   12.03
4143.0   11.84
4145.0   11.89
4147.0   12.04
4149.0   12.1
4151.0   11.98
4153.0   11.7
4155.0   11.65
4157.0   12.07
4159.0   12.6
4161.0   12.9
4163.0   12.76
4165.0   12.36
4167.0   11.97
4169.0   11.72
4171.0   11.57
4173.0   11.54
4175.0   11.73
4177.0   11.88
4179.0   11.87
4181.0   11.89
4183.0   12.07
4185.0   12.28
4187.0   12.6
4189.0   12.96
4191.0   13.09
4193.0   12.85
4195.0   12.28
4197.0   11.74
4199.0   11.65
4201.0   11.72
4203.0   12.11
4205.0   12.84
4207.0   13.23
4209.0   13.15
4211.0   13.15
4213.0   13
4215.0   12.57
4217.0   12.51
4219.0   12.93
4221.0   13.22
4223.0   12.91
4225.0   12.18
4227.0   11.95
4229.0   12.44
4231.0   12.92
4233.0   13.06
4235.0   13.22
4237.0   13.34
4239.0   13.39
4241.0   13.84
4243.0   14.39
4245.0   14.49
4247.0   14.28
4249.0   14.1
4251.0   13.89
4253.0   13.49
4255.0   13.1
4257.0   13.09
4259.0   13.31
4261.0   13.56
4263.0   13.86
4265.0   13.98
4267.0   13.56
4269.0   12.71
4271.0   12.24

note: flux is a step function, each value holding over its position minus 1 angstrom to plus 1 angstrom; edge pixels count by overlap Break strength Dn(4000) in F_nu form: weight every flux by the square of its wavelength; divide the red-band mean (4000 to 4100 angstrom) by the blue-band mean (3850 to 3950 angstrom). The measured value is 1.99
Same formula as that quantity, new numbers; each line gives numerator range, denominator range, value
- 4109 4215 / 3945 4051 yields 1.25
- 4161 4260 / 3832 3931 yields 2.26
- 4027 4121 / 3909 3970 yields 1.89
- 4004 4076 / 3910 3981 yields 1.86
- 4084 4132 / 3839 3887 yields 2.35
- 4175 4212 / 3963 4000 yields 1.53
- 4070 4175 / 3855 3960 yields 1.94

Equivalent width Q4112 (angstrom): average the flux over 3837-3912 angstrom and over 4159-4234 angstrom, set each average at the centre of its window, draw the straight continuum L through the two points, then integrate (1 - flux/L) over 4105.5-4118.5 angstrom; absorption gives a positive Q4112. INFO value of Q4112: -1.9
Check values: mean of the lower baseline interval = 6.56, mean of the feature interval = 12.5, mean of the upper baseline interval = 12.4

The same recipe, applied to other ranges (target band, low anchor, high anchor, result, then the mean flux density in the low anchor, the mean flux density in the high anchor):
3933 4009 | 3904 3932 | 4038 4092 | 6.4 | 7.62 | 12.3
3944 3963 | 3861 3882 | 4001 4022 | 3.1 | 6.21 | 12.8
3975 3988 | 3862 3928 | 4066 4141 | -1.0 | 7.29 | 12.3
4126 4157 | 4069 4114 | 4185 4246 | 1.1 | 12.3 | 12.8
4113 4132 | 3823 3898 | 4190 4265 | -2.5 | 5.93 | 13.1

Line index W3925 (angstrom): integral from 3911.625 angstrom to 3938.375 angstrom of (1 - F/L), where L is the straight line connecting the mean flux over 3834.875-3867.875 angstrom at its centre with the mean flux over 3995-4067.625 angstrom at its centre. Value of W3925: 5.7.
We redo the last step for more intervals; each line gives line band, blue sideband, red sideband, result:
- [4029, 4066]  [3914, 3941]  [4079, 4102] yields -4.9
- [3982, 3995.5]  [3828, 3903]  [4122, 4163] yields -3.9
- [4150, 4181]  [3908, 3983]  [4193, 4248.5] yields -0.7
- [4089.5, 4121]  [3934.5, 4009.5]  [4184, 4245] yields -3.7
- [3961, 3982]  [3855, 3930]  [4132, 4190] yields 5.0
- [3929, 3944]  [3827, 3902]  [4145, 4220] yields 5.4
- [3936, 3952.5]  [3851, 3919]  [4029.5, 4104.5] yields 2.9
